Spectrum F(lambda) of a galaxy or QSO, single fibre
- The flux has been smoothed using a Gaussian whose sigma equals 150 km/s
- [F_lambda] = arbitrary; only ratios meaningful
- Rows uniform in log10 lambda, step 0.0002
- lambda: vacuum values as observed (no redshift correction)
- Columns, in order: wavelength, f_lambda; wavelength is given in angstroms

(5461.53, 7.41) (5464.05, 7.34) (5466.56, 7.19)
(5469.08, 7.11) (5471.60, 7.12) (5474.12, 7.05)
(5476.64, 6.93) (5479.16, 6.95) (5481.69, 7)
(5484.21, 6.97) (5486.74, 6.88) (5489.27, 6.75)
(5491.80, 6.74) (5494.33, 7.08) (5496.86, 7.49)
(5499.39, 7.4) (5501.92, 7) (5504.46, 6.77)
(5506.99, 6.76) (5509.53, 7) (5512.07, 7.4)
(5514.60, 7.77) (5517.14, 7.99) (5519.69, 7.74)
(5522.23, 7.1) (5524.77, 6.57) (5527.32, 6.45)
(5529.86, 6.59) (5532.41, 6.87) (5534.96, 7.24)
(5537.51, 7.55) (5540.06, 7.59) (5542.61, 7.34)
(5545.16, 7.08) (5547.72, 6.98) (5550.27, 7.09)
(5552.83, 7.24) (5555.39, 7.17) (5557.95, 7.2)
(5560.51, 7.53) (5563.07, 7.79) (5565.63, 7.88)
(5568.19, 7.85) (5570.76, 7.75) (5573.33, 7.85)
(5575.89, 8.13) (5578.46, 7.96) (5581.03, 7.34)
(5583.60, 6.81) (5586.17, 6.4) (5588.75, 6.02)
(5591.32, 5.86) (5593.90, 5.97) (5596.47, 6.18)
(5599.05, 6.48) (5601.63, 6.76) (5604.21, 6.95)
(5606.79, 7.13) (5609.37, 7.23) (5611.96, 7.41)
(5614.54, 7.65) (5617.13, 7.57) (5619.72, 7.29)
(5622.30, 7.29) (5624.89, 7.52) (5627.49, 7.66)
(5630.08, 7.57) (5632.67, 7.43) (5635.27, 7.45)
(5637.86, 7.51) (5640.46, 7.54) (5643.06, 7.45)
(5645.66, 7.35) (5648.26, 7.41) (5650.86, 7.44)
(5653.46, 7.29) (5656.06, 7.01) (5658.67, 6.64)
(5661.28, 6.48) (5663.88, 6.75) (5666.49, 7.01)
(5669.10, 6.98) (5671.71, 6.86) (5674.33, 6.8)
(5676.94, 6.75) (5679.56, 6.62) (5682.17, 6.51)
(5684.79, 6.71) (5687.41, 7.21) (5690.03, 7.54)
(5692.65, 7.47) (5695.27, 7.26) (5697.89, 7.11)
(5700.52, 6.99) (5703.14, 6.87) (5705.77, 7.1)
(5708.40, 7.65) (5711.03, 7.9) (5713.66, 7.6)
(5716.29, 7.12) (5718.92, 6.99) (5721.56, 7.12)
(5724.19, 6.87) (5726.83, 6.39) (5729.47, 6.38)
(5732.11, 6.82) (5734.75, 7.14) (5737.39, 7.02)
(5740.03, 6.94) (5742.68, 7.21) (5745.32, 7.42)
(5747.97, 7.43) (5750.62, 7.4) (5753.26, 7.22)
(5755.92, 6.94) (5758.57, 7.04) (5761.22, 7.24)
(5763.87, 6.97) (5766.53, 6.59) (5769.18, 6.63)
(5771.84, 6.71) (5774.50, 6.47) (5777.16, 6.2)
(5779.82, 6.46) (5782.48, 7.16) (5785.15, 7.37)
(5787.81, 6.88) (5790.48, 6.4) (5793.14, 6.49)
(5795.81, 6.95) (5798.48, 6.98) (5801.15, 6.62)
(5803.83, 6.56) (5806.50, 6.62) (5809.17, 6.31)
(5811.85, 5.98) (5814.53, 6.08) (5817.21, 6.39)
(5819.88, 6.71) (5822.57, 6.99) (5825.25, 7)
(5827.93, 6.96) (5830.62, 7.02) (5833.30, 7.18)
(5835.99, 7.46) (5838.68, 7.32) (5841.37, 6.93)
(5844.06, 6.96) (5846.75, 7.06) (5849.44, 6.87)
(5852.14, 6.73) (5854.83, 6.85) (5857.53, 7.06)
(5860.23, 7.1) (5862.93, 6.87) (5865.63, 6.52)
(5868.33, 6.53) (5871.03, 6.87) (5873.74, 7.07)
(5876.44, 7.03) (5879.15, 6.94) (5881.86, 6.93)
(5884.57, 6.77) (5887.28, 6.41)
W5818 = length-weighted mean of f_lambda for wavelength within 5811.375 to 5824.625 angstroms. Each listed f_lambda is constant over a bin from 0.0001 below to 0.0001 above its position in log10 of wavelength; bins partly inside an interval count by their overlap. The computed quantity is 6.49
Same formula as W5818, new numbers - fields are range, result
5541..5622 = 7.16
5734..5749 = 7.19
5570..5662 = 7.16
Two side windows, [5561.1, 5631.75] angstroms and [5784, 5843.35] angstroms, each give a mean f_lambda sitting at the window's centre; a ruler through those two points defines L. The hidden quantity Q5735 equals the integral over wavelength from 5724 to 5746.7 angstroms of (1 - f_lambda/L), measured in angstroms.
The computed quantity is 0.1 angstroms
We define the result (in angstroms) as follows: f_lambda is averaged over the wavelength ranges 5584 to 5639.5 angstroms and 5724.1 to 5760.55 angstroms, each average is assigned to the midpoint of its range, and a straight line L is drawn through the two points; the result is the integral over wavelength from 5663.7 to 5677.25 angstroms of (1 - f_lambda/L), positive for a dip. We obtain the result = 0.3 angstroms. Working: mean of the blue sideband 7.02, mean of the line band 6.87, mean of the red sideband 7.02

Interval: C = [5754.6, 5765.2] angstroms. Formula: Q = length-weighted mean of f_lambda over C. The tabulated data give 7.05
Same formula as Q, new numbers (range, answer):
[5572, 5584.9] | 7.62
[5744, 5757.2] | 7.28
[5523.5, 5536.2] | 6.74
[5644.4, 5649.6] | 7.38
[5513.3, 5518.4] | 7.89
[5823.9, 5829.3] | 6.98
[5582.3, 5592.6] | 6.27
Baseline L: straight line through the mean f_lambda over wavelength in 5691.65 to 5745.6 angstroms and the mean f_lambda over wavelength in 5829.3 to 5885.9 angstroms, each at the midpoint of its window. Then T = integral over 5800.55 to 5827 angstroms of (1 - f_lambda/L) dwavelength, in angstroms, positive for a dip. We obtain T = 1.8 angstroms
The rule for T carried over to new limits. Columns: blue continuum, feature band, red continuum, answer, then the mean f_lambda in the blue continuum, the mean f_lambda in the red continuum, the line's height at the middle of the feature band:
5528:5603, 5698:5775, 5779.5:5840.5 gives -1.8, 7.11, 6.78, 6.88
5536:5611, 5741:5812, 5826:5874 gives 1.7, 7.14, 6.96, 7.01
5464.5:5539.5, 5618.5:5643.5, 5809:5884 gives -1.7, 7.09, 6.85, 7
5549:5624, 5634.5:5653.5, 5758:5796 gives -1.1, 7.17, 6.76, 7.04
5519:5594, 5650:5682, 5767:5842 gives 0.6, 7.18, 6.74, 6.99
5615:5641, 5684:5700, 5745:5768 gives 0.2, 7.49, 7.12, 7.31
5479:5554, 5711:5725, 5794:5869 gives -0.6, 7.11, 6.81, 6.92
